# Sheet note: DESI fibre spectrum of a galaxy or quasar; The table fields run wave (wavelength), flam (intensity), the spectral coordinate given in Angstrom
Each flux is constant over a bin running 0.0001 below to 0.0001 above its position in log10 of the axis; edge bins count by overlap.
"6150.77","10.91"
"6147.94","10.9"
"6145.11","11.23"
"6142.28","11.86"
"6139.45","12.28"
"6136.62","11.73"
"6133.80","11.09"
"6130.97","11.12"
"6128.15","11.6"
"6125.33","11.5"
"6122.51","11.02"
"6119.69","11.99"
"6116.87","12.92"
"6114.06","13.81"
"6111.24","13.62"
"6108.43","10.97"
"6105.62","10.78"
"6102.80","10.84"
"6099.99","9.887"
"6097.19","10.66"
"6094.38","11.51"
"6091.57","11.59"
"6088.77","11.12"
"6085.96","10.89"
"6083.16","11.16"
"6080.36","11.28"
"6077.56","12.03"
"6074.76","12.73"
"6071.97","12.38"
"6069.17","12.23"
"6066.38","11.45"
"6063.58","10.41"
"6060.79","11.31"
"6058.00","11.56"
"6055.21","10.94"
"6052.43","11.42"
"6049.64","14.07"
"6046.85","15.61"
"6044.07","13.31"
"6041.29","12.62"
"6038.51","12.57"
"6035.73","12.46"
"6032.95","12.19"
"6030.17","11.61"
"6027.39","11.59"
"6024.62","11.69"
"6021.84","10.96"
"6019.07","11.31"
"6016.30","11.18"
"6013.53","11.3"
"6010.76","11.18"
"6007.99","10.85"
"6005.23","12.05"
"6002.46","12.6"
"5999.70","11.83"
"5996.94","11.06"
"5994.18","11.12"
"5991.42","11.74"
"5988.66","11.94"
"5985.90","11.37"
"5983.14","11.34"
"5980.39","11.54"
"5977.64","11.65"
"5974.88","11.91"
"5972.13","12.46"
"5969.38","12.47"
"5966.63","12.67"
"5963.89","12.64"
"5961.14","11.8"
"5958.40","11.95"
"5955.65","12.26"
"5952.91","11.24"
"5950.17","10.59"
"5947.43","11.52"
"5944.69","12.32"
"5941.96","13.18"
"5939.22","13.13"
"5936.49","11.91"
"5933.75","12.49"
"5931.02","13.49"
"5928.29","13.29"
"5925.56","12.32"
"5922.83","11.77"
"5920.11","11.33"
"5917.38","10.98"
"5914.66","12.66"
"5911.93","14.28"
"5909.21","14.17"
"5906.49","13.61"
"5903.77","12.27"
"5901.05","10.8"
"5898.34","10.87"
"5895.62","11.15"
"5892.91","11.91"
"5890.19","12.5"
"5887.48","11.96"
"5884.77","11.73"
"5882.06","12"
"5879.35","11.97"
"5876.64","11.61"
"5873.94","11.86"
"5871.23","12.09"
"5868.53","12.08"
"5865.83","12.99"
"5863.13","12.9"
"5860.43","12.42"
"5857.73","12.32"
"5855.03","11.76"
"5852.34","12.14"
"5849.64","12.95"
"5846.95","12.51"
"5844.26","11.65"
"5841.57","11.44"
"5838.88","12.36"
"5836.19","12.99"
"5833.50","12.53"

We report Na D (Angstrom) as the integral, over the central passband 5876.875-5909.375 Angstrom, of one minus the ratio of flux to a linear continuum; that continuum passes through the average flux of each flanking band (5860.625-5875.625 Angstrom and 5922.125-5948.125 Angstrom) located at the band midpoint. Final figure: 1.2 Angstrom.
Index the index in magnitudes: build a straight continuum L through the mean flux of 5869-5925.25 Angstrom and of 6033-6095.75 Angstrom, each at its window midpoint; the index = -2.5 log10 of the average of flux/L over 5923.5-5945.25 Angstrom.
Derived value -0.06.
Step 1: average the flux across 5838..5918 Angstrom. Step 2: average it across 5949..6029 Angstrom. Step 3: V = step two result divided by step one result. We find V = 1.0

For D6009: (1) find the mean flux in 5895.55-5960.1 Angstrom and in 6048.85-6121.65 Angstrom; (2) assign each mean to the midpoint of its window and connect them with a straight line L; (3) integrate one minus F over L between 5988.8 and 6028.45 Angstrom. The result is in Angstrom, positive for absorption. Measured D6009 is 1.6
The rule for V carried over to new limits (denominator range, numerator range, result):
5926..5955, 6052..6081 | 0.94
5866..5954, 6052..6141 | 0.95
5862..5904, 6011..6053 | 1.03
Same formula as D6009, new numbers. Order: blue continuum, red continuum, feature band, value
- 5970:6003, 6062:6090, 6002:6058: -2.0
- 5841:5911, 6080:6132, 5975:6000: 0.7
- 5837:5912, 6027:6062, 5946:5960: 0.9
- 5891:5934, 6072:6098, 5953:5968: -0.1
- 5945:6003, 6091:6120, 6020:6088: -1.6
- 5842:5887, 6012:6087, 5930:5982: -0.4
